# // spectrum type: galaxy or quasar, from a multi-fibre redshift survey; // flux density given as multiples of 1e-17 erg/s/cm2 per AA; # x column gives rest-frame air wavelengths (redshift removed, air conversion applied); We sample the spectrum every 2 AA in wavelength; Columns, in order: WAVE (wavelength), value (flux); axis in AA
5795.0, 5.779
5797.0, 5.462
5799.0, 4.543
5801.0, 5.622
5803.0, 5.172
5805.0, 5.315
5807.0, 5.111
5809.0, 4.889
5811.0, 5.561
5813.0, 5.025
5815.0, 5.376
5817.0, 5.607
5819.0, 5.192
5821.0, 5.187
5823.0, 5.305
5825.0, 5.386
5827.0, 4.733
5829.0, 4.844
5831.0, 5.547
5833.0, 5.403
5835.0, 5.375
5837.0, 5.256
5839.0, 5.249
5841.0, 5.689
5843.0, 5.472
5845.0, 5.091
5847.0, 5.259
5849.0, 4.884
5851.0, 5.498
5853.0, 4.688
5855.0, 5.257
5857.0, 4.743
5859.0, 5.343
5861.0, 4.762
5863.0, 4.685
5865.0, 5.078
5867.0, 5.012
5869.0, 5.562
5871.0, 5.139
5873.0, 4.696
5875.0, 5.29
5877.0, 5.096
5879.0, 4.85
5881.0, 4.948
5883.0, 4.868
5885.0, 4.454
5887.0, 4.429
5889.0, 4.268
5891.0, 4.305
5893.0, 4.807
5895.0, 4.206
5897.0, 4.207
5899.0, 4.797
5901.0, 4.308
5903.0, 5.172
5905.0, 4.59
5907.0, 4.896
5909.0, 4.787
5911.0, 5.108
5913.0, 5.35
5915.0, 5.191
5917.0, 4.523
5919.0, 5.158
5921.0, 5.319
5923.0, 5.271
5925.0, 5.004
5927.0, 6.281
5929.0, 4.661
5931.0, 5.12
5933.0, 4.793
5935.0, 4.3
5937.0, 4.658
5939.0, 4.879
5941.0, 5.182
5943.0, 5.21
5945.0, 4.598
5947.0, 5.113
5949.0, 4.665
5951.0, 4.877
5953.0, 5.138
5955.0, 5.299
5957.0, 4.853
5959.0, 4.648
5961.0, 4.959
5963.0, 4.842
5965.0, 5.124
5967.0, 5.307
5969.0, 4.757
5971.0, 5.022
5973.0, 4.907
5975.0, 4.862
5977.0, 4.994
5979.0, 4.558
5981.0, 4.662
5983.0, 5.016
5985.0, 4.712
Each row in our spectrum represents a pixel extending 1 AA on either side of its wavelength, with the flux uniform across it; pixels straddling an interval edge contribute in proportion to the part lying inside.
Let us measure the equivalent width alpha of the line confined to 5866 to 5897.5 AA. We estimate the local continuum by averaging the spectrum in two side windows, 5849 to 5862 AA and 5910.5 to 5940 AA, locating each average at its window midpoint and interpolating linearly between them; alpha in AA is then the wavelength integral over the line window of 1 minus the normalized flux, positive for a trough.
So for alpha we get 1.69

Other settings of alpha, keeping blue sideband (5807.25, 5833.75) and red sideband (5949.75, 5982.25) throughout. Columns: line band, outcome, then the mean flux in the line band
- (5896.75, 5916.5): 0.8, 4.86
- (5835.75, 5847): -0.3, 5.34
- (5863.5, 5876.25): 0.0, 5.11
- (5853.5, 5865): 0.4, 4.96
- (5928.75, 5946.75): 0.5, 4.84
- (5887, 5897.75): 1.5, 4.37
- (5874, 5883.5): 0.2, 5.02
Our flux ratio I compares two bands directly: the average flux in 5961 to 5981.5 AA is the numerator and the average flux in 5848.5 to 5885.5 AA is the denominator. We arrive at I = 0.98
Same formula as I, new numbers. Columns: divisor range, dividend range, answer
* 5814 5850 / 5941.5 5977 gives 0.94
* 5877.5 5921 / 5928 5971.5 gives 1.03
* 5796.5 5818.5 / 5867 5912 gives 0.91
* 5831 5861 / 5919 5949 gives 0.96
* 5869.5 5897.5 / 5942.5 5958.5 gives 1.05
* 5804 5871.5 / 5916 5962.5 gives 0.96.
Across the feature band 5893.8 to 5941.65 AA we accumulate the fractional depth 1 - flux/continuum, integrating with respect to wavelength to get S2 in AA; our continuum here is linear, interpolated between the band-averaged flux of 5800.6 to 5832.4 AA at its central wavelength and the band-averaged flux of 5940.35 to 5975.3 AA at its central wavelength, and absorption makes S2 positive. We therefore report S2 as 1.3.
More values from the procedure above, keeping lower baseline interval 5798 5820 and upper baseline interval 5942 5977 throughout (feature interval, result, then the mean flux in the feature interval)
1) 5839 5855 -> -0.2 AA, 5.23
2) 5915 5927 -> -0.4 AA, 5.17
